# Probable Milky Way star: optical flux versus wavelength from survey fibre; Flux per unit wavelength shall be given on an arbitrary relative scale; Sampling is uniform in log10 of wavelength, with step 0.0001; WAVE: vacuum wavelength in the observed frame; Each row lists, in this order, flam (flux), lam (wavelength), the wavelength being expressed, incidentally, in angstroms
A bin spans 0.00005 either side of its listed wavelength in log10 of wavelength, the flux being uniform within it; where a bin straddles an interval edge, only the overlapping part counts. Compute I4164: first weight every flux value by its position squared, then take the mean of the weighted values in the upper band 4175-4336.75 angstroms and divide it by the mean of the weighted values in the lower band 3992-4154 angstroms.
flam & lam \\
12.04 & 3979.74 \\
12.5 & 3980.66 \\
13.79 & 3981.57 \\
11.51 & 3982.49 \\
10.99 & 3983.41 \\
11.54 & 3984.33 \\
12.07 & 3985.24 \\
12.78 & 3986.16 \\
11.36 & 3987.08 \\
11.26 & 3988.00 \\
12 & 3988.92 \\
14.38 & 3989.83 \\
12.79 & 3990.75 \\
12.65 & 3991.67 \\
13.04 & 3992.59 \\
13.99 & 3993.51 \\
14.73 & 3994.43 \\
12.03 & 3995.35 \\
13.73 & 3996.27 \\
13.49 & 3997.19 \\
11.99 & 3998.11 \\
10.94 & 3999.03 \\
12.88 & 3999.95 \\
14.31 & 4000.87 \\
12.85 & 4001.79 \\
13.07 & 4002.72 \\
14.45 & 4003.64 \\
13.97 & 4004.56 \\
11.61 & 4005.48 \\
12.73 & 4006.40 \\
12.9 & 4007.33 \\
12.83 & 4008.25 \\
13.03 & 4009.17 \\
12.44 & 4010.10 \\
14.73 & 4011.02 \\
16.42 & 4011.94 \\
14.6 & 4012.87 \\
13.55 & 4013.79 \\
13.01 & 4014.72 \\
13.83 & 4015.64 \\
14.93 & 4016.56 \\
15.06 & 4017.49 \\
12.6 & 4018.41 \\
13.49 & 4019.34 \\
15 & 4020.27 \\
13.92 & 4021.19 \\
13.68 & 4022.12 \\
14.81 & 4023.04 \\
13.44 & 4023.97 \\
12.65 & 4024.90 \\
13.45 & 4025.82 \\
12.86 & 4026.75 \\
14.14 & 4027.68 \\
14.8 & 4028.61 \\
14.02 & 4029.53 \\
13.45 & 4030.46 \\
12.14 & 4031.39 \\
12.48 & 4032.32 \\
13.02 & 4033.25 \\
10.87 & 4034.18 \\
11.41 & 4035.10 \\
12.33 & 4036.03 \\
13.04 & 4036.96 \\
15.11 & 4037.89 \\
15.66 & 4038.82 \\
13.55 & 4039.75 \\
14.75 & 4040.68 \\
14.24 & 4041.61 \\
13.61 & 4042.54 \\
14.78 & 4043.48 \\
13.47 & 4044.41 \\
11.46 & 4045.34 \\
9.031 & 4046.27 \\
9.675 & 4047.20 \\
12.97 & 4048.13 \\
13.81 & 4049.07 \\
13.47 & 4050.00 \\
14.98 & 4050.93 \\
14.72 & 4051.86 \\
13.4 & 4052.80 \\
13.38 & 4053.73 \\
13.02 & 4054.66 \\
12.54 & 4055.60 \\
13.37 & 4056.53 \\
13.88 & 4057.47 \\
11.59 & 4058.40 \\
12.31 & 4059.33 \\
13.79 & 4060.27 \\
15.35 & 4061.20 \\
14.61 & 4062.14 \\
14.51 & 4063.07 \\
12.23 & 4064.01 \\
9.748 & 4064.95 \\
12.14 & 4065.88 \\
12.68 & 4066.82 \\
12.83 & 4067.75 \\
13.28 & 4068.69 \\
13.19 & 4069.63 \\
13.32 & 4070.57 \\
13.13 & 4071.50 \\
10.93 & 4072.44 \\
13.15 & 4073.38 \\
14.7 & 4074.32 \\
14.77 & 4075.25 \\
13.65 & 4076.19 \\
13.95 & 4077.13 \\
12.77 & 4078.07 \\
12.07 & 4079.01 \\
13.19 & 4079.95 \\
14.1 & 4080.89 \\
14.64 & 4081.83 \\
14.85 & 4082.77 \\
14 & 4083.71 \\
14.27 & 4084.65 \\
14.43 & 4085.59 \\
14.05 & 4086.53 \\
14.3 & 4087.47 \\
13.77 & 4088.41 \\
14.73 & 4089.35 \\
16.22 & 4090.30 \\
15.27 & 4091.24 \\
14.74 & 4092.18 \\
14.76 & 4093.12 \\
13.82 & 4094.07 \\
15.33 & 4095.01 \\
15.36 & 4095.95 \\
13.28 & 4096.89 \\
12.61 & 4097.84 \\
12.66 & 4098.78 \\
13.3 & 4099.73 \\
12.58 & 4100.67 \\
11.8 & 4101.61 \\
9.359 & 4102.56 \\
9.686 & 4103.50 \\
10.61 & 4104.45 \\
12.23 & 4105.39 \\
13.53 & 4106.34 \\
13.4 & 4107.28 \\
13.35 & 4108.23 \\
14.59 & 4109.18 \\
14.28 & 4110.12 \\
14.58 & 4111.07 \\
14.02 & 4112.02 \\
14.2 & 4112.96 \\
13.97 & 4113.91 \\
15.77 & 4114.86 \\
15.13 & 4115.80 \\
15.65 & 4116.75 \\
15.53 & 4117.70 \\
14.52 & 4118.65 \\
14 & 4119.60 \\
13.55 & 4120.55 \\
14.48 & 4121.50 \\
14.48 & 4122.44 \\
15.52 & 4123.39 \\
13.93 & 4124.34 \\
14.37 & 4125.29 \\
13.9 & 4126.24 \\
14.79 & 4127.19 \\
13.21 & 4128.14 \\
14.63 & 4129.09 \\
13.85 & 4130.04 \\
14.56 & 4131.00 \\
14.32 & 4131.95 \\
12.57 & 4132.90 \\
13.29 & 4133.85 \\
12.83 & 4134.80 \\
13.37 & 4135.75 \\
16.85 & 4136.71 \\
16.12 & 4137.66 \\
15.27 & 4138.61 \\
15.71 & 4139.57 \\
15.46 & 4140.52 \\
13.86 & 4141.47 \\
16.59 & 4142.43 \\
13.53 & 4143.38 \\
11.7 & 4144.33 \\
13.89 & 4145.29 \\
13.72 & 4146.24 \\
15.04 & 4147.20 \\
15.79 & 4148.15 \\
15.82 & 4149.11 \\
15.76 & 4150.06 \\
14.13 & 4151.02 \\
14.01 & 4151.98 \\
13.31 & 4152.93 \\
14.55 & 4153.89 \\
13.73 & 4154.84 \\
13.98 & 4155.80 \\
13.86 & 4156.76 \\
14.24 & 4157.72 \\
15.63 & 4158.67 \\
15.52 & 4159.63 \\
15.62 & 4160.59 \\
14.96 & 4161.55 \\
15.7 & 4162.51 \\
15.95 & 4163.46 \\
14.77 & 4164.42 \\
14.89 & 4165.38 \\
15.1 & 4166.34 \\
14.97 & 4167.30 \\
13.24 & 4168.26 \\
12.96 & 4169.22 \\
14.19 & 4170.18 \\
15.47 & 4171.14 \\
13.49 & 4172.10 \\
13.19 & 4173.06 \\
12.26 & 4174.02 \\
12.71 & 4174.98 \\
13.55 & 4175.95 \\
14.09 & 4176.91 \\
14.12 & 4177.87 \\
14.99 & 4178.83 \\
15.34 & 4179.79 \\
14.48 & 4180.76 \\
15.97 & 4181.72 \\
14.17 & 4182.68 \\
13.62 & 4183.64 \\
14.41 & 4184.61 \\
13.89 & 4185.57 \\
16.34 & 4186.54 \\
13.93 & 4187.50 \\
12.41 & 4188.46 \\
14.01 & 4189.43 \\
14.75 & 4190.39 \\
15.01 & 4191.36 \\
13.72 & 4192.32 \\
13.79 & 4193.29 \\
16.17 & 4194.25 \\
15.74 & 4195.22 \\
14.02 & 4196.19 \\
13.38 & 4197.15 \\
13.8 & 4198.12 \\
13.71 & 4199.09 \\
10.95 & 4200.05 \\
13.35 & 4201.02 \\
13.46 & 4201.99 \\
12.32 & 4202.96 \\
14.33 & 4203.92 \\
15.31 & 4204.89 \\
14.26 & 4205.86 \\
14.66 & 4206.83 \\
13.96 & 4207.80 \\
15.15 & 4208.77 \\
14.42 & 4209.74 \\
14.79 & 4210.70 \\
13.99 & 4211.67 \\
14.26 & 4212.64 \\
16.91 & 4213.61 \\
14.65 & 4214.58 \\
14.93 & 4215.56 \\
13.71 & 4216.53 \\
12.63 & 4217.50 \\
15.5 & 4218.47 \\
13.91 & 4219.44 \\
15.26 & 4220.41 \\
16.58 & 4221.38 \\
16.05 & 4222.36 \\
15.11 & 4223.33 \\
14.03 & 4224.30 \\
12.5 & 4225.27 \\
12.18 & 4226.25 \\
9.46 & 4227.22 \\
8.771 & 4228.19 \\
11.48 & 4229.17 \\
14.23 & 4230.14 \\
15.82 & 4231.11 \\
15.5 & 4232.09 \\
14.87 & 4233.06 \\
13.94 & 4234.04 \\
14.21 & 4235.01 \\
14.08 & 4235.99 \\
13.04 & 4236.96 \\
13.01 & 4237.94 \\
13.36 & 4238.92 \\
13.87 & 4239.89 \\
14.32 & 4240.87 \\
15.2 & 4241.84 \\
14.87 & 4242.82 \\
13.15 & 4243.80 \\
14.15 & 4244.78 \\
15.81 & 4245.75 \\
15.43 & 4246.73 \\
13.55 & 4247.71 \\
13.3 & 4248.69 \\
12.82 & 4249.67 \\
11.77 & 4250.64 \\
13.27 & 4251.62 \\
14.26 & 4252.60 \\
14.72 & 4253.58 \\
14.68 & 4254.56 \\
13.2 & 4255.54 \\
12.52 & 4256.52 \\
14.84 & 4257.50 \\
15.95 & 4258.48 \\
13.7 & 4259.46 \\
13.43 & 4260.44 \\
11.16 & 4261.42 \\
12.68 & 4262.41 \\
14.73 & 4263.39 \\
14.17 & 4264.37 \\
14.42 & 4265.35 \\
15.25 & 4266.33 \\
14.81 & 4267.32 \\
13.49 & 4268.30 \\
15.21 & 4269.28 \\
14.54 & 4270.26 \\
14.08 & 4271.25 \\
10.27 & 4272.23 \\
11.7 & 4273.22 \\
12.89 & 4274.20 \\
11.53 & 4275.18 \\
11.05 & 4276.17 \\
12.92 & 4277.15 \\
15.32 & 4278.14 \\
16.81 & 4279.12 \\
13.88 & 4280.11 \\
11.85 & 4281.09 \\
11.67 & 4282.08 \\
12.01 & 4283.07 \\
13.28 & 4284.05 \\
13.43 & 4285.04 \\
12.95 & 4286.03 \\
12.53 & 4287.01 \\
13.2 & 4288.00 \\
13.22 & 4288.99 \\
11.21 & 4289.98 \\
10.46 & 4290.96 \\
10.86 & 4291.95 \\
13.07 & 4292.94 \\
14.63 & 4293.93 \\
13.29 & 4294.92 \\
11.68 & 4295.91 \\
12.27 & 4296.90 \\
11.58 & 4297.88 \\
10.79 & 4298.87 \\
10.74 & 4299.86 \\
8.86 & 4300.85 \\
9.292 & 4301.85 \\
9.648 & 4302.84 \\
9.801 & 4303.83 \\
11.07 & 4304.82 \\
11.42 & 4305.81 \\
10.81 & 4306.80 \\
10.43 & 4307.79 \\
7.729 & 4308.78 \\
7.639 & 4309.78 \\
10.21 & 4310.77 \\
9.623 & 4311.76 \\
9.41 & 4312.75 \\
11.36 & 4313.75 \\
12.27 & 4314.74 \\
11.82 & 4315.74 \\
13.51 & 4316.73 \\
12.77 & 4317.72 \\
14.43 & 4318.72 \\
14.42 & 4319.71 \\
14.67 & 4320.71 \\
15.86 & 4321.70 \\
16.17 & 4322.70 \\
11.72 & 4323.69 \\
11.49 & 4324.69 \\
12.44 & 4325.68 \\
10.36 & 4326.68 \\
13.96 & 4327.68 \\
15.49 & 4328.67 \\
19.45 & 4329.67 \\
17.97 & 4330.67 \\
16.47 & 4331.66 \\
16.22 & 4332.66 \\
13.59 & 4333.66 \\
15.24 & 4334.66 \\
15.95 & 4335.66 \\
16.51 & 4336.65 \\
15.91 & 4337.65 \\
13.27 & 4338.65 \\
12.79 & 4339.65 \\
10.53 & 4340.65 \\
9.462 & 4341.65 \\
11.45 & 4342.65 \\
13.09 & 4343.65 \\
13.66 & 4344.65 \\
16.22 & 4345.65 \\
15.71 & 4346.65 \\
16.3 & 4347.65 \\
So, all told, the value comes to 1.1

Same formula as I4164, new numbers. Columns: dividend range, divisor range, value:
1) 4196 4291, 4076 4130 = 1.05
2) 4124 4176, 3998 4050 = 1.15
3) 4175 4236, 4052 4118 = 1.11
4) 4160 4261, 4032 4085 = 1.15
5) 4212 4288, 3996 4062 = 1.14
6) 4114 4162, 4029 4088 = 1.14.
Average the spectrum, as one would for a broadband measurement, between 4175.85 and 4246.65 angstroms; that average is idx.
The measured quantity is 14.1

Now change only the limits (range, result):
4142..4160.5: 14.5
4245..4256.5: 13.8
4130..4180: 14.4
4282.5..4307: 11.7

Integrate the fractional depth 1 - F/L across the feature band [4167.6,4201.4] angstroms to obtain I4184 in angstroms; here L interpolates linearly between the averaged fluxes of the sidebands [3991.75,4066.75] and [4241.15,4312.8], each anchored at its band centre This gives -3.0 angstroms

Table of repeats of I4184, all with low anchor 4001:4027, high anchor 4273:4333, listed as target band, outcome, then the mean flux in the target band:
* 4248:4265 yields -1.30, 13.6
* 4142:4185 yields -4.58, 14.4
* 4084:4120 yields -1.48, 13.8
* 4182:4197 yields -1.71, 14.4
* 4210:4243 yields -3.24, 14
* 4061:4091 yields -0.48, 13.6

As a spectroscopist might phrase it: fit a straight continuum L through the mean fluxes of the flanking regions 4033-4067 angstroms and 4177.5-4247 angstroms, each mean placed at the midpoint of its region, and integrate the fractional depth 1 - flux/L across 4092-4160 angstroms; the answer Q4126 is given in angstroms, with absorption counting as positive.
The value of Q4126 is -2.4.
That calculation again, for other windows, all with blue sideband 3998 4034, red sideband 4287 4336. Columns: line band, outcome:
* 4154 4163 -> -1.26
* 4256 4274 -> -1.55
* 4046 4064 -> 0.19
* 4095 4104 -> 0.51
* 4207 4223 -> -2.51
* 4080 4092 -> -1.15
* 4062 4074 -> 0.52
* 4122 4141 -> -1.99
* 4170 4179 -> -0.57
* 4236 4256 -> -1.91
